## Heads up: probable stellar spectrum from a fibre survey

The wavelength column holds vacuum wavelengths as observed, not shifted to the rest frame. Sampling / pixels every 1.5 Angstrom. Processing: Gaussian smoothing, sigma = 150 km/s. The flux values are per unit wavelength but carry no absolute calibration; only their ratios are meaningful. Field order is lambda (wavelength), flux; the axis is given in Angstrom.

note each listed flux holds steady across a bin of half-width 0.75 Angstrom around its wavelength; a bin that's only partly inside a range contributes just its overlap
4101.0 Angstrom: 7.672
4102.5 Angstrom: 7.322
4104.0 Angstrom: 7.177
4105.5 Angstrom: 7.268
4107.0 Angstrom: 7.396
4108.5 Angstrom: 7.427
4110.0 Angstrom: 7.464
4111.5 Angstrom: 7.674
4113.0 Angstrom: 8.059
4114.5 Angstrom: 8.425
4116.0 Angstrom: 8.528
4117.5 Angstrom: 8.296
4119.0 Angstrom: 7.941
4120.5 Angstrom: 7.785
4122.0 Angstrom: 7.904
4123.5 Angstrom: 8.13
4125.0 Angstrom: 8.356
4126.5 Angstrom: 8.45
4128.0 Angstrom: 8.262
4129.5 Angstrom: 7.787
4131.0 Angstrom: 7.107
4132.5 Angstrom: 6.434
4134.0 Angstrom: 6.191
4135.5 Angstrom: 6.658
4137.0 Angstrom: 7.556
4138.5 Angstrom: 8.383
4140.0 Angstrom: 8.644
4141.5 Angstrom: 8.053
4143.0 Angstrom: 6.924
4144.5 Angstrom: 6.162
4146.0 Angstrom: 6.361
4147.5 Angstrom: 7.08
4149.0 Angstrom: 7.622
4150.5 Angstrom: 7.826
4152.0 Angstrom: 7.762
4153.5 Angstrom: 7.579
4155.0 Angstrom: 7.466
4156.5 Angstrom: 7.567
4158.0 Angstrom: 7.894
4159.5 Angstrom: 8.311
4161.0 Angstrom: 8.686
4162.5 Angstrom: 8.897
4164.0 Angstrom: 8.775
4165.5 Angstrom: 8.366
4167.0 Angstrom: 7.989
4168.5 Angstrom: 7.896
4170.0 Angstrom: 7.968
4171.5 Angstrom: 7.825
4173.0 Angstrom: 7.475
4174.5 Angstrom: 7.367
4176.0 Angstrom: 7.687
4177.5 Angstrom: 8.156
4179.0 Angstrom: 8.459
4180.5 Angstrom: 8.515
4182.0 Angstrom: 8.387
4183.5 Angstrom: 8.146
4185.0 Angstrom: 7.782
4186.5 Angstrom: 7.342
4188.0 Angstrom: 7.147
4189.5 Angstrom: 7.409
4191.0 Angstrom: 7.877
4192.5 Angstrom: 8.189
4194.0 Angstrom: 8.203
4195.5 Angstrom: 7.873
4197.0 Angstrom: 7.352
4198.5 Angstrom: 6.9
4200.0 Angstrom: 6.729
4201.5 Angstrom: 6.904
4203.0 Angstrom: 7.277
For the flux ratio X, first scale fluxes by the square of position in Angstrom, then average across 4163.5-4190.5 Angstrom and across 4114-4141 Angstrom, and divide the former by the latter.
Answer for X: 1.0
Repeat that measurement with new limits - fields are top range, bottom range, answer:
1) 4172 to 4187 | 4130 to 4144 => 1.11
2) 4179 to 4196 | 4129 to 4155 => 1.11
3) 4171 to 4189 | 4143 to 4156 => 1.10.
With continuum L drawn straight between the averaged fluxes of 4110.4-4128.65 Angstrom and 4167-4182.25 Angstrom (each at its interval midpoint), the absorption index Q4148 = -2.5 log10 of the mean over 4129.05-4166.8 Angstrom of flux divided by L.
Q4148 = 0.06 mag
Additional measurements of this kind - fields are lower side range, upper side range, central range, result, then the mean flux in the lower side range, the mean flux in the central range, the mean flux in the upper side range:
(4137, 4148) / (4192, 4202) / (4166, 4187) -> -0.07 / 7.39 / 7.94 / 7.45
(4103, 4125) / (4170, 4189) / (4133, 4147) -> 0.09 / 7.83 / 7.2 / 7.86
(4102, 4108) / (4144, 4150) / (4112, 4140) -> -0.11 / 7.3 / 7.81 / 6.88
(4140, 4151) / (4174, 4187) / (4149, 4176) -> -0.05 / 7.23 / 7.96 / 8.01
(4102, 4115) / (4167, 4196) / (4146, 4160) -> 0.02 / 7.57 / 7.6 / 7.88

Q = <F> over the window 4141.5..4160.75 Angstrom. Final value 7.44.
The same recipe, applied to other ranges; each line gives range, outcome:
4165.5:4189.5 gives 7.88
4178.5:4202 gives 7.7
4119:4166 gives 7.71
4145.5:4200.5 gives 7.82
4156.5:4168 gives 8.35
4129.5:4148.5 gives 7.16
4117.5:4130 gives 8.1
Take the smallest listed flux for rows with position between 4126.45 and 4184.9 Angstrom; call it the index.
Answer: 6.162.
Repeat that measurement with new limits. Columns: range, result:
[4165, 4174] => 7.475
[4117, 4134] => 6.191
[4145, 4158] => 6.361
